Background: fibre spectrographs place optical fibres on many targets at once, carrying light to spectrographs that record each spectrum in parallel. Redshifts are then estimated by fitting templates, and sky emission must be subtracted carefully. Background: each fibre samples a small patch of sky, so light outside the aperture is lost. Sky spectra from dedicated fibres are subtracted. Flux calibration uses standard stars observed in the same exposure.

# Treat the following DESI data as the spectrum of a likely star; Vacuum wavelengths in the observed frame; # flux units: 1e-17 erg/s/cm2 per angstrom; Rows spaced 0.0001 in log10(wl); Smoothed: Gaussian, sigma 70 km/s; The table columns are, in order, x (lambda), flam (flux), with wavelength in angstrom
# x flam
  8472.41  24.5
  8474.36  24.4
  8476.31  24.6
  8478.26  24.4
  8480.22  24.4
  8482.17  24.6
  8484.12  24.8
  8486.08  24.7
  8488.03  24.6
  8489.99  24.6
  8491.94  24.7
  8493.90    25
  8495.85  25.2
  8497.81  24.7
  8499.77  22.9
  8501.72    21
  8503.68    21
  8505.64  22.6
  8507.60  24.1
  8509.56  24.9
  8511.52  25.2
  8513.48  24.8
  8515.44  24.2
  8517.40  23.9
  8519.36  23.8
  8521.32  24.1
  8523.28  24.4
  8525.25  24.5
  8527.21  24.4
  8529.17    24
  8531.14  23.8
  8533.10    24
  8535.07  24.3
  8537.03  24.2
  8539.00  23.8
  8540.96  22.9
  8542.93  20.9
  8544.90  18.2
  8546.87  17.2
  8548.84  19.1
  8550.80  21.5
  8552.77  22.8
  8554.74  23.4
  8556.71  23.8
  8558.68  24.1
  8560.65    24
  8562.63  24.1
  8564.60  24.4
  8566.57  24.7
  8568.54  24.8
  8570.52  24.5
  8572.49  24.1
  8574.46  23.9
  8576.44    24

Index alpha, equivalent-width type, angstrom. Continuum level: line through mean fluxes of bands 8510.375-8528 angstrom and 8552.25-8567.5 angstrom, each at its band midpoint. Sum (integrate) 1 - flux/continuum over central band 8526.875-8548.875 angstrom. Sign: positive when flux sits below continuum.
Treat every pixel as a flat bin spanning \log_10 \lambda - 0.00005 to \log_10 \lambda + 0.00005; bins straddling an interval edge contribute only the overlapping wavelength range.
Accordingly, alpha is 1.7 angstrom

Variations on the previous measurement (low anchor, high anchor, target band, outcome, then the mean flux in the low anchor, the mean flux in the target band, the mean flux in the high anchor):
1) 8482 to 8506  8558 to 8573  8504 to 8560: 2.3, 23.9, 23.2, 24.3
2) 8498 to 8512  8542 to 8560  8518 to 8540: -1.9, 23.1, 24.1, 21.3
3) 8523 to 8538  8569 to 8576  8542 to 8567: 2.1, 24.2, 22.1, 24.2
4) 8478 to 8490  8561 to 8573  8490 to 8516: 0.7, 24.6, 23.9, 24.4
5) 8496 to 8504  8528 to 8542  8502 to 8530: -0.8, 22.8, 23.9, 23.9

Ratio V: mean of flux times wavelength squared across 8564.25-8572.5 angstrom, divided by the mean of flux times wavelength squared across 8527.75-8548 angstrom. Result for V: 1.11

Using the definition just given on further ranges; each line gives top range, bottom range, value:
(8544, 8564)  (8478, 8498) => 0.90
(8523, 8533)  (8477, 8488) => 0.99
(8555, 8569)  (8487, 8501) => 1.00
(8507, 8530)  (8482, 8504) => 1.02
